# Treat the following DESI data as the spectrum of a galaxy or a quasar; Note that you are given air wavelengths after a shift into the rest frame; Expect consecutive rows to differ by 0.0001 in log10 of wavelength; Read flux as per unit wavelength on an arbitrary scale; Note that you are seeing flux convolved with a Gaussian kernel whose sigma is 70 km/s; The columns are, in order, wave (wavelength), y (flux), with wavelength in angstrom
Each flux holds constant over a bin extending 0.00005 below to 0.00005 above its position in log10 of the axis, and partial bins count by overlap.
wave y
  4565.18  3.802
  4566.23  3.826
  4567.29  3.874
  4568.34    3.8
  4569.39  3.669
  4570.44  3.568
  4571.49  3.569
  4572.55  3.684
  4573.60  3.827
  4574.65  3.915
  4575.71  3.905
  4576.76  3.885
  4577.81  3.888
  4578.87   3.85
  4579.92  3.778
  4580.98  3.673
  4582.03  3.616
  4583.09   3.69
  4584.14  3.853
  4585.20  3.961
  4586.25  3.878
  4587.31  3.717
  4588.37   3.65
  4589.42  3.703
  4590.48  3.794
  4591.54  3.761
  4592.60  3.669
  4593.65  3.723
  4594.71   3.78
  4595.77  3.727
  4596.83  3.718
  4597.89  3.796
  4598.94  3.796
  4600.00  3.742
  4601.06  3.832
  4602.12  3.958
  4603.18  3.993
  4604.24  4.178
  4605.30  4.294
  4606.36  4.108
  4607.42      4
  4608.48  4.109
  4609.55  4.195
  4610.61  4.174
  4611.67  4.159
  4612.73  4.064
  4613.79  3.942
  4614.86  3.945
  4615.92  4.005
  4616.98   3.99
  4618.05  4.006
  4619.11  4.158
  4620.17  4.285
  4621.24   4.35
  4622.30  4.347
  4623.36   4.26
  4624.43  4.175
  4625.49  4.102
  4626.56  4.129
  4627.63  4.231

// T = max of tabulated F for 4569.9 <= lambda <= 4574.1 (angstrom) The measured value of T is 3.827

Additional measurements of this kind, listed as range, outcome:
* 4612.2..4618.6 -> 4.064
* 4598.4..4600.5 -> 3.796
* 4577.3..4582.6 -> 3.888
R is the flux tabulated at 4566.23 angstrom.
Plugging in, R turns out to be 3.826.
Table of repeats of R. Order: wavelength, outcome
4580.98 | 3.673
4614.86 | 3.945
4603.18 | 3.993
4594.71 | 3.78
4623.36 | 4.26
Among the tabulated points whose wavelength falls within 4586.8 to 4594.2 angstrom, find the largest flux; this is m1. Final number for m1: 3.794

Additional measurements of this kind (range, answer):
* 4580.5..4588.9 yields 3.961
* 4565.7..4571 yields 3.874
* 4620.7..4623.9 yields 4.35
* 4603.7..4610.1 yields 4.294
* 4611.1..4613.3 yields 4.159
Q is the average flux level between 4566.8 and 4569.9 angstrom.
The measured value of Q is 3.79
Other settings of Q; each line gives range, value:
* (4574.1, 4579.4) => 3.89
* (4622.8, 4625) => 4.22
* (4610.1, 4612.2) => 4.17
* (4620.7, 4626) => 4.25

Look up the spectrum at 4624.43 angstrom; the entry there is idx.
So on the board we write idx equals 4.175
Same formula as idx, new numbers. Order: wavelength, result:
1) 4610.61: 4.174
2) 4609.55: 4.195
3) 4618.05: 4.006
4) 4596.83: 3.718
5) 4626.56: 4.129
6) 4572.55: 3.684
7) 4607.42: 4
